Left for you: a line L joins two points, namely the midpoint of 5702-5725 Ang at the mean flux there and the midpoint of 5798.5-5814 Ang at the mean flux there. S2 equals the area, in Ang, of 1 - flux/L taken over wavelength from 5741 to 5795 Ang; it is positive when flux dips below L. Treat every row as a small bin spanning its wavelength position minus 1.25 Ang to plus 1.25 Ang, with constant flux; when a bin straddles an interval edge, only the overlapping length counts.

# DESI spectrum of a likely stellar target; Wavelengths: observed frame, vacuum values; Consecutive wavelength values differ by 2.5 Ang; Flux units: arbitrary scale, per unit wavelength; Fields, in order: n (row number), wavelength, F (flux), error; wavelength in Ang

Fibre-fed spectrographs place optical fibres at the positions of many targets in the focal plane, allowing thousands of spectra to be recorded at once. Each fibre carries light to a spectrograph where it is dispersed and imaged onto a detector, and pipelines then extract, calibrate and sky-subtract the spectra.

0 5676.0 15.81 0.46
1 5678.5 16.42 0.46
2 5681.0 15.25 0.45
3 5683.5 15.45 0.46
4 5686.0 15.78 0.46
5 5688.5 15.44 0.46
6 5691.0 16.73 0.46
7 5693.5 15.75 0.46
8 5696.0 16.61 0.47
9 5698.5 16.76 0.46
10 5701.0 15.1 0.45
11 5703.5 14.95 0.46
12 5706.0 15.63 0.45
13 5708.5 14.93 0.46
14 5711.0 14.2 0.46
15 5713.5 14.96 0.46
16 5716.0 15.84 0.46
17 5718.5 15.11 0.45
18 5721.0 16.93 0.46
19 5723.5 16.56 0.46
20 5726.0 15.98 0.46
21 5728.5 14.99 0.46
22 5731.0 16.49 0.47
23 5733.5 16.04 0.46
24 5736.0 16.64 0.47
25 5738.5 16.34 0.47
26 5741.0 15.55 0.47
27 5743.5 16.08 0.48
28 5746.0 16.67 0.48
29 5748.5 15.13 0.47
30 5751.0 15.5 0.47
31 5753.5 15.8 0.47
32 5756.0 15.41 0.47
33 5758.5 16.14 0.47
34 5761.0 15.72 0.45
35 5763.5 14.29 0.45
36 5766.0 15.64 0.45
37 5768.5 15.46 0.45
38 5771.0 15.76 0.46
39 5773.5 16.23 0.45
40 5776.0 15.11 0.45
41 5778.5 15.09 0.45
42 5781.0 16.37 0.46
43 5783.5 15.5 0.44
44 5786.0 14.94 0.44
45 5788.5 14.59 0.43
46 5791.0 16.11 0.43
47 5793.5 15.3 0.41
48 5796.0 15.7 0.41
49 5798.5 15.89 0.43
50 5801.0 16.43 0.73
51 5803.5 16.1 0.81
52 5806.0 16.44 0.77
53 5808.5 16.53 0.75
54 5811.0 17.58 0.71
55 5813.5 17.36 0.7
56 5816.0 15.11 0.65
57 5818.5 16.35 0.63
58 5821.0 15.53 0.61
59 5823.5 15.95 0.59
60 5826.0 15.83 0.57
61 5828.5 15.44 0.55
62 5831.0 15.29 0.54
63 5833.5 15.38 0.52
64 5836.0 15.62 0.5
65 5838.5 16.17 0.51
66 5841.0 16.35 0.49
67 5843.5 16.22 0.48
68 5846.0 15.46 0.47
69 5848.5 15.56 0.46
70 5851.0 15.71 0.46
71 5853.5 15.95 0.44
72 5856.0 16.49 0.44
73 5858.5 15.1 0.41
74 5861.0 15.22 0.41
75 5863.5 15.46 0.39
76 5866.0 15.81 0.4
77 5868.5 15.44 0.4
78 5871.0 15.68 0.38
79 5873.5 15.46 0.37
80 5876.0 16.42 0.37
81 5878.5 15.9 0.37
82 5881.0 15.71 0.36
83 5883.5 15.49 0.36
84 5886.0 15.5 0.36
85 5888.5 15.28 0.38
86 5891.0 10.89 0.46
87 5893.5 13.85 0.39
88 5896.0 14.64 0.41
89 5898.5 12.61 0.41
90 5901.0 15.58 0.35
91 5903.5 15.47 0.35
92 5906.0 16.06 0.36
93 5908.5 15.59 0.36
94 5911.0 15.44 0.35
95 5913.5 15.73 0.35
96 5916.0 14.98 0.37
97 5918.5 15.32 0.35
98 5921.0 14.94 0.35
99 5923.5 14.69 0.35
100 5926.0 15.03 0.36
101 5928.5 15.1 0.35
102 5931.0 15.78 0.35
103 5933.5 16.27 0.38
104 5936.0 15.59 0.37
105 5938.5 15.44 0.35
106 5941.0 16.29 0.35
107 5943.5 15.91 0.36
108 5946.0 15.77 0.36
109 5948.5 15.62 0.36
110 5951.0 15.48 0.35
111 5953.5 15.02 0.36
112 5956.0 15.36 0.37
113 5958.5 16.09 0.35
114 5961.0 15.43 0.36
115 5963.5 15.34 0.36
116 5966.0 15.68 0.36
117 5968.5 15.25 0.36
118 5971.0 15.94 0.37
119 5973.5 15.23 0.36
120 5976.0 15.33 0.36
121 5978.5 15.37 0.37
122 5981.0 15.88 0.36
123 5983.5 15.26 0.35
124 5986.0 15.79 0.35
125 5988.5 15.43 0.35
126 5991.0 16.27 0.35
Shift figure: 2.0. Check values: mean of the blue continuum 15.5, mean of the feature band 15.6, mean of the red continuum 16.6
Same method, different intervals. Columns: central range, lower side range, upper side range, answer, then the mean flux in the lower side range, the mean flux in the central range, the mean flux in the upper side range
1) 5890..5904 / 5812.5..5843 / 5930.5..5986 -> 1.7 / 15.9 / 13.8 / 15.6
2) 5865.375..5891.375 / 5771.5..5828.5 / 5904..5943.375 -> 0.5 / 15.9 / 15.4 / 15.5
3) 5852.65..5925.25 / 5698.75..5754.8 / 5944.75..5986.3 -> 1.8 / 15.7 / 15.2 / 15.5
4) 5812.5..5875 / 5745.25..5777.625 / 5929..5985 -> -0.7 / 15.6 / 15.8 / 15.6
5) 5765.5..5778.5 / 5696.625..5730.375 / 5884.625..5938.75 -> -0.2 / 15.6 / 15.6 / 15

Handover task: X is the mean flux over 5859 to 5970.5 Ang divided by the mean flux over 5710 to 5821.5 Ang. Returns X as 0.97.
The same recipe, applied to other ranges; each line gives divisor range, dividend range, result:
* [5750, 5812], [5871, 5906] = 0.95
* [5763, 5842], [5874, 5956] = 0.96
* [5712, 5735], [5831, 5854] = 1.00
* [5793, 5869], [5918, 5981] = 0.97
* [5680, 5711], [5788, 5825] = 1.03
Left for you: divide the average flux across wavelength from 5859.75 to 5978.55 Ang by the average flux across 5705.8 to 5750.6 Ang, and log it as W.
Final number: 0.97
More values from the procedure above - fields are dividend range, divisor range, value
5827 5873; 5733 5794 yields 1.00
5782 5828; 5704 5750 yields 1.01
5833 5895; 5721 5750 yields 0.96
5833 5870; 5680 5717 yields 1.01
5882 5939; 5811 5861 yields 0.95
